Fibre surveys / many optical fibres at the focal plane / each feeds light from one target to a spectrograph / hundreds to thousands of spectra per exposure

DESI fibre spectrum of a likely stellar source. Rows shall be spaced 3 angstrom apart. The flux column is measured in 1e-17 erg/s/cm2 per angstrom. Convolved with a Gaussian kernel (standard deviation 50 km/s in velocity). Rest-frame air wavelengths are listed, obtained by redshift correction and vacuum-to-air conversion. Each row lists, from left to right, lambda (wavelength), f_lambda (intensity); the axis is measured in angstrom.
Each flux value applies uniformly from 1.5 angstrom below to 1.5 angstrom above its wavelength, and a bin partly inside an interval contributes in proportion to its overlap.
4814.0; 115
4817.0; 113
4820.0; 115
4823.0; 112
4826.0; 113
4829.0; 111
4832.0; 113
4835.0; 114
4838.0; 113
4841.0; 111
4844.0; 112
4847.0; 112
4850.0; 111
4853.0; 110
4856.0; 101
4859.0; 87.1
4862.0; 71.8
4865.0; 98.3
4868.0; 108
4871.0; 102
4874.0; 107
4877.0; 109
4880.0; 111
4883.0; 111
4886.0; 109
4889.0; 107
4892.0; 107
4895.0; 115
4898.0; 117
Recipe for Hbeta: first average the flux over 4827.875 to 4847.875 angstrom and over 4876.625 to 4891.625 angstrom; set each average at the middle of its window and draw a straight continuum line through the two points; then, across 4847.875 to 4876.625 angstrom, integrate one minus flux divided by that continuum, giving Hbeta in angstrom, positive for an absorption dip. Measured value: 2.7 angstrom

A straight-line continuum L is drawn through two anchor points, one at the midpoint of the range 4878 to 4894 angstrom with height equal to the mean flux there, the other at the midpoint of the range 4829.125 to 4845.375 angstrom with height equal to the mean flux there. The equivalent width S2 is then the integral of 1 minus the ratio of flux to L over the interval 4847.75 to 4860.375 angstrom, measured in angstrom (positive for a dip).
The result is 0.9 angstrom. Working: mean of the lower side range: 112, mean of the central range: 103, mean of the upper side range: 109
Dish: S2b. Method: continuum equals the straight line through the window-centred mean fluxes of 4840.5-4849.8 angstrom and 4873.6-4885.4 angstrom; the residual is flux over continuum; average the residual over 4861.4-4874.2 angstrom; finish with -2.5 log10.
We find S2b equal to 0.13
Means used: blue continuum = 112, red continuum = 110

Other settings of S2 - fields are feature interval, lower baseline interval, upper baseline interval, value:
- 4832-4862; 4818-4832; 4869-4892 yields 1.2 angstrom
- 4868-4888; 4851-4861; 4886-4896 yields -0.5 angstrom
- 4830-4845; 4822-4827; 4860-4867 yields -1.3 angstrom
